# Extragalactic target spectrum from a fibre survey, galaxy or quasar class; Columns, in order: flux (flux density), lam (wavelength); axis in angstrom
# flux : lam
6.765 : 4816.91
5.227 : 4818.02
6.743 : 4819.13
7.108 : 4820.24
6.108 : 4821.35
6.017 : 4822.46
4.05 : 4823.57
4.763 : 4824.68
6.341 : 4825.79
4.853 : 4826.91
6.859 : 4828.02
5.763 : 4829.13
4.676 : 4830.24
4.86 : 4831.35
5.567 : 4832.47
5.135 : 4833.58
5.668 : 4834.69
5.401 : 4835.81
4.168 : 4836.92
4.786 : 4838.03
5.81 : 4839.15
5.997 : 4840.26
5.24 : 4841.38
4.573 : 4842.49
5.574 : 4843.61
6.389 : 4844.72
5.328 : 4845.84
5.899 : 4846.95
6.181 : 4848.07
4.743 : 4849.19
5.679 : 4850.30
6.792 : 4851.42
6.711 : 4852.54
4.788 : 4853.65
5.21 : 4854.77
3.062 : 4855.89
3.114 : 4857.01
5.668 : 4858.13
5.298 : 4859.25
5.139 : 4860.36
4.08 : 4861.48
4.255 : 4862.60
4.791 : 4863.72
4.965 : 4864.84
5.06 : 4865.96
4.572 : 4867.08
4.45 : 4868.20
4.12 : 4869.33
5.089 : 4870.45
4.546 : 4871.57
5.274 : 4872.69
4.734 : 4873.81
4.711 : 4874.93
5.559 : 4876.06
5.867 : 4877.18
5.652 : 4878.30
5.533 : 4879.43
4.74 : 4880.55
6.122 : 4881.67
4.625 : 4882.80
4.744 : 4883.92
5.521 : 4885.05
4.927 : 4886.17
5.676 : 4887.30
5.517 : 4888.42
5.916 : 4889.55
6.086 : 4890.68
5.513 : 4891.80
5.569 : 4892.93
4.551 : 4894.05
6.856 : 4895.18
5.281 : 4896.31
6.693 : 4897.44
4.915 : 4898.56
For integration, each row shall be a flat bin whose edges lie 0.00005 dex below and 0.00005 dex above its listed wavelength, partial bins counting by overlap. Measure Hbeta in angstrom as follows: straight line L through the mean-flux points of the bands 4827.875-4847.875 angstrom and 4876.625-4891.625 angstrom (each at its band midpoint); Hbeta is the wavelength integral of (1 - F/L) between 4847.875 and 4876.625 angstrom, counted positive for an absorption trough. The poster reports 2.7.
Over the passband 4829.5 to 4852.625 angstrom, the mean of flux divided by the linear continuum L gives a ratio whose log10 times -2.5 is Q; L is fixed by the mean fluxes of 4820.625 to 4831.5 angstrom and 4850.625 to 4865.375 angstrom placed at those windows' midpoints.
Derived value -0.05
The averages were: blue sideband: 5.48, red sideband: 4.93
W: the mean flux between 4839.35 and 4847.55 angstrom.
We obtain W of 5.59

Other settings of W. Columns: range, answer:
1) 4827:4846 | 5.39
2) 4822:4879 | 5.17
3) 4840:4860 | 5.34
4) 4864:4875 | 4.76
